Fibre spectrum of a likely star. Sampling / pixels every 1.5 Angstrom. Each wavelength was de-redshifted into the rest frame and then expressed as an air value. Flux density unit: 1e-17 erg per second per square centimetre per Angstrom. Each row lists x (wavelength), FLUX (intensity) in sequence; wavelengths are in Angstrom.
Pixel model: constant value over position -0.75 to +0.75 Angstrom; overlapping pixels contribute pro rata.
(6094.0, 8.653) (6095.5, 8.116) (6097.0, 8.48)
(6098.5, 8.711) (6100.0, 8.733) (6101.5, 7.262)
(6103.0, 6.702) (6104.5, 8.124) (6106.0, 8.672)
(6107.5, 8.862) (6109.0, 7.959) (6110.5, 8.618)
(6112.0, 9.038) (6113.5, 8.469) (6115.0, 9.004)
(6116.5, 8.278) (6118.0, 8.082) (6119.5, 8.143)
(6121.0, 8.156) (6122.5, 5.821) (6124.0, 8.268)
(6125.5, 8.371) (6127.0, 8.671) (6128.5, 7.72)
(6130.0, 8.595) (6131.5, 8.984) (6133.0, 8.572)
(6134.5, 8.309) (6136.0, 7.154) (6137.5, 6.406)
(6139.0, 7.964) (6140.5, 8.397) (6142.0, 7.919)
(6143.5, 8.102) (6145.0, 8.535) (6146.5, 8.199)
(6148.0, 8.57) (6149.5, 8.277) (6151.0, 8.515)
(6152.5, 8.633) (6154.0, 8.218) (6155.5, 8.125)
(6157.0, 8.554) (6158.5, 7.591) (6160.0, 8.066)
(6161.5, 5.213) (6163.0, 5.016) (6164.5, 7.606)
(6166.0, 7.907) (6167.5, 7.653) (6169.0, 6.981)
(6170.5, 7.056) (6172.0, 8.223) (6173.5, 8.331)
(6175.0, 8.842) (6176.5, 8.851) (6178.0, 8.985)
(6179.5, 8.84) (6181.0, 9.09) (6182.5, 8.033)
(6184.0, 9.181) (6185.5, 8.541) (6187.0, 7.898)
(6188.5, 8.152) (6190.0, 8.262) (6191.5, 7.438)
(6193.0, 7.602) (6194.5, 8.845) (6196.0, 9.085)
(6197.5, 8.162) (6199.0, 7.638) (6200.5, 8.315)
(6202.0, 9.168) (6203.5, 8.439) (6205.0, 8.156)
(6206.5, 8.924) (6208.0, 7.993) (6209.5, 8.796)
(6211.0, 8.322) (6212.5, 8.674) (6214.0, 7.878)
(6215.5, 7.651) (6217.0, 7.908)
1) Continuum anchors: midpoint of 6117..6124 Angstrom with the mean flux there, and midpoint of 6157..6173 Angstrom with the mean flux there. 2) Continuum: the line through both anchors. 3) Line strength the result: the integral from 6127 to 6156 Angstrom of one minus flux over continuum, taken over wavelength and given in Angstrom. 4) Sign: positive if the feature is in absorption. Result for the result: -2.87 Angstrom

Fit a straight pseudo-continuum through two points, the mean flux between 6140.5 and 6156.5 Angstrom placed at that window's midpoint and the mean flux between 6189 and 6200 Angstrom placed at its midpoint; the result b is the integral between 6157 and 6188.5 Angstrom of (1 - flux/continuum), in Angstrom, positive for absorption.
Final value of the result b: 1.2 Angstrom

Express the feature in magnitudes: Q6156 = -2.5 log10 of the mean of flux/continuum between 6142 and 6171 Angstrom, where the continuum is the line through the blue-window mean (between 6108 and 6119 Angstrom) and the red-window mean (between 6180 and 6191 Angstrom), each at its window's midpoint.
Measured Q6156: 0.10 mag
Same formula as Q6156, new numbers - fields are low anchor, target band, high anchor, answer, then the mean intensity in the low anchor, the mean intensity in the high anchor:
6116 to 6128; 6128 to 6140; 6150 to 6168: -0.018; 7.96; 7.6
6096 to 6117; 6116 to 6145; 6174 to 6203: 0.050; 8.35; 8.47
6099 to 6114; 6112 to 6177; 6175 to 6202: 0.049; 8.25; 8.44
